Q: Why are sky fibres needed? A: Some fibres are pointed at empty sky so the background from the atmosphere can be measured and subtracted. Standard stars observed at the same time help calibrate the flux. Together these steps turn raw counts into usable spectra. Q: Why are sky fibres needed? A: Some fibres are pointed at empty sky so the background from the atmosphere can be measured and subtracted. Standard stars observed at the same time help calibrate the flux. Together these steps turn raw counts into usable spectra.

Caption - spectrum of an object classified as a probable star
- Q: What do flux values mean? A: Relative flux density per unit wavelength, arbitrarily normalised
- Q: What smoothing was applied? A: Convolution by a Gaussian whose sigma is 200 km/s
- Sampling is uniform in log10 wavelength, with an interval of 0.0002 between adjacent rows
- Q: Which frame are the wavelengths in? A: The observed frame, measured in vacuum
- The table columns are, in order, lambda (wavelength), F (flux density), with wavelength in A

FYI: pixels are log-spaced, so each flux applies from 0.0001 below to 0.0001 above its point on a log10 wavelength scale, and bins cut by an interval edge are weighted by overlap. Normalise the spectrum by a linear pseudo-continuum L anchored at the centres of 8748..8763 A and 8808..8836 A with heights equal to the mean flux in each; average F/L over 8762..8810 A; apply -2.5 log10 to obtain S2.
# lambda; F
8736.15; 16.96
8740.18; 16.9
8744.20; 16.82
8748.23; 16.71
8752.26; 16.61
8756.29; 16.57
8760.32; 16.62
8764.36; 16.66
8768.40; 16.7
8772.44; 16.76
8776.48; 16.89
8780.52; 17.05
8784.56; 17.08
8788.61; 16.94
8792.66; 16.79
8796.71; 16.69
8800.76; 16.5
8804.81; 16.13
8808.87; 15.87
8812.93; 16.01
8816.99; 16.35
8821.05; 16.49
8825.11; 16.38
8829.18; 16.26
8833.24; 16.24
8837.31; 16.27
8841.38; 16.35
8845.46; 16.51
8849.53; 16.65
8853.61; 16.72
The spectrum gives -0.02 mag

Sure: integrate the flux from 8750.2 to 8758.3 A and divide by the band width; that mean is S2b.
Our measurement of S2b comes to 16.6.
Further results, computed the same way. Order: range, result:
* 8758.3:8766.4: 16.6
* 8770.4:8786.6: 16.9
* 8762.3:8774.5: 16.7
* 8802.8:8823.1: 16.2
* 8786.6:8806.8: 16.6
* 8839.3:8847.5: 16.4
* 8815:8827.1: 16.4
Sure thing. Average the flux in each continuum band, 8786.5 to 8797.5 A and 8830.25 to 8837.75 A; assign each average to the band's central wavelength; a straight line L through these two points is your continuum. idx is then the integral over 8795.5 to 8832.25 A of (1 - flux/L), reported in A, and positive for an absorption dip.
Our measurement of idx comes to 0.53 A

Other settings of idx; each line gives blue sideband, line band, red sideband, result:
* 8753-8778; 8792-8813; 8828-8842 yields 0.2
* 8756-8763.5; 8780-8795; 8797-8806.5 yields -0.4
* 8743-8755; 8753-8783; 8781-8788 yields 0.2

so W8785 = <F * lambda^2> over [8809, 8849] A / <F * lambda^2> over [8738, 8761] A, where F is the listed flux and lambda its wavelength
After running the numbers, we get 1.0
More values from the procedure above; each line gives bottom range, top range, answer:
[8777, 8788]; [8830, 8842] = 0.97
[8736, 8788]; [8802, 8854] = 0.99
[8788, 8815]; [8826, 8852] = 1.01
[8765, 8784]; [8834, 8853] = 0.99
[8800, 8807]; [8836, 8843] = 1.01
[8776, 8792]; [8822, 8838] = 0.97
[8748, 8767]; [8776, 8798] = 1.02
